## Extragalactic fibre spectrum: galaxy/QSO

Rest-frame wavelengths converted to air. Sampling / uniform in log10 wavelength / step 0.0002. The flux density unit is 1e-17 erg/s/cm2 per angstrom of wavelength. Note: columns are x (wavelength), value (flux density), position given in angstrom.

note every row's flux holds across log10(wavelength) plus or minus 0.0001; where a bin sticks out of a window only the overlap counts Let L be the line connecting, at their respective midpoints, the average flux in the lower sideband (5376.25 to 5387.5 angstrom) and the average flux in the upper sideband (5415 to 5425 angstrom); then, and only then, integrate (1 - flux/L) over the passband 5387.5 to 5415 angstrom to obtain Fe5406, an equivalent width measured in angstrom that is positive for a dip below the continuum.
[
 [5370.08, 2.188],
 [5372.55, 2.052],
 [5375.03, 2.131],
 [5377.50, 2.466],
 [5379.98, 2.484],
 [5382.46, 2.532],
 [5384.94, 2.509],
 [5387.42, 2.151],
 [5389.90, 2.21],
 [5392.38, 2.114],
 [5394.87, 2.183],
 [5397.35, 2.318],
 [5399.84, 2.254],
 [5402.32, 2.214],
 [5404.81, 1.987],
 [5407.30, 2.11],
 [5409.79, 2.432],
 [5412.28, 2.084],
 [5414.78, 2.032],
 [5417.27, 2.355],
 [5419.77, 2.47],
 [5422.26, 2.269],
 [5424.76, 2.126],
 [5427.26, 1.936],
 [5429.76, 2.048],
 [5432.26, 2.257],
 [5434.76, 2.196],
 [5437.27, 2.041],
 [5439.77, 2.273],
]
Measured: 2.2 angstrom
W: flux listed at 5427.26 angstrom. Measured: 1.936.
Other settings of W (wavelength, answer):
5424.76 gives 2.126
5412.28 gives 2.084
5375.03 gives 2.131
